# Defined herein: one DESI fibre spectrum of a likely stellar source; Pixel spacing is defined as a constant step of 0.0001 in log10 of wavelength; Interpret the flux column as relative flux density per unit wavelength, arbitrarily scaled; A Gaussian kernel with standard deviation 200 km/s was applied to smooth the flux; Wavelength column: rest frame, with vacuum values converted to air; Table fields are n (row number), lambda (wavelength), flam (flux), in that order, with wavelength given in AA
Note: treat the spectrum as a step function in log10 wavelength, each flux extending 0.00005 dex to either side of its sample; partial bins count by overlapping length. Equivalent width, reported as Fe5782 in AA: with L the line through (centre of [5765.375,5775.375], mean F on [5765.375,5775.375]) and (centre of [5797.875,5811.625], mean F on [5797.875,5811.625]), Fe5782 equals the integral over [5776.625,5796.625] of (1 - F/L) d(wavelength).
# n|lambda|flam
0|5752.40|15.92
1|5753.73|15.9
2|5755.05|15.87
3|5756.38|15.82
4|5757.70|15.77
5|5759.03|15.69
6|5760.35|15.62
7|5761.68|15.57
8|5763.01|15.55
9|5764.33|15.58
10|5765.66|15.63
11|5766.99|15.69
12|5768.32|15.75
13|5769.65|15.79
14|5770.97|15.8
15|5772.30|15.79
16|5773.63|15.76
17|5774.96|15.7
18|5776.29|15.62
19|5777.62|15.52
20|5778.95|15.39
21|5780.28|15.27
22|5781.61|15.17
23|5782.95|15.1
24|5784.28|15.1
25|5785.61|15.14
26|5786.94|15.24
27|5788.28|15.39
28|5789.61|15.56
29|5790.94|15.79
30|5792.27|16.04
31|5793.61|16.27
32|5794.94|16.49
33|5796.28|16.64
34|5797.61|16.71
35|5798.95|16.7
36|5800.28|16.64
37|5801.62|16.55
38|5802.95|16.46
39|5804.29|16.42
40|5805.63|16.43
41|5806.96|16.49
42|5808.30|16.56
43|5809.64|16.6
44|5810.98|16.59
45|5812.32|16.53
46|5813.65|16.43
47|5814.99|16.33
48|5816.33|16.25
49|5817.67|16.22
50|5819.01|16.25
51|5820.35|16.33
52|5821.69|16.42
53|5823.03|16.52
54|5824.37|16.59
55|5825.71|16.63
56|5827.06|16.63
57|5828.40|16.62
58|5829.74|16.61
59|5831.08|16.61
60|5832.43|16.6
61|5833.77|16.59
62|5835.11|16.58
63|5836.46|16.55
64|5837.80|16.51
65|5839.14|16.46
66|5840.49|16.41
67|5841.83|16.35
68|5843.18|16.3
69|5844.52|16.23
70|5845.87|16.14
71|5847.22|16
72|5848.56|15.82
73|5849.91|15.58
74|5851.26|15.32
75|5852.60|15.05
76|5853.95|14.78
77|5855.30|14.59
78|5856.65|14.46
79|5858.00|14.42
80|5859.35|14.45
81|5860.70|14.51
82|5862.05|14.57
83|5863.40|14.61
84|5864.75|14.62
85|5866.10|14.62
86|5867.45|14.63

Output 0.66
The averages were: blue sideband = 15.7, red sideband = 16.5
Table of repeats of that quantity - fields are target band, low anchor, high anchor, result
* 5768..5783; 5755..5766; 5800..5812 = 0.4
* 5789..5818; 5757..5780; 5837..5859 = -1.4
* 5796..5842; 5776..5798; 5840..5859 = -2.7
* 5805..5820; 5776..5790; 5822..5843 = -0.4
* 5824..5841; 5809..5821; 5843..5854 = -0.6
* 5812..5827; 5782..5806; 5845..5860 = -0.7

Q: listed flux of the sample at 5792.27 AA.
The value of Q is 16.04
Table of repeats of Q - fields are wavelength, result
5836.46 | 16.55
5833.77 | 16.59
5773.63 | 15.76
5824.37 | 16.59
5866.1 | 14.62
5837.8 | 16.51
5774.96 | 15.7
